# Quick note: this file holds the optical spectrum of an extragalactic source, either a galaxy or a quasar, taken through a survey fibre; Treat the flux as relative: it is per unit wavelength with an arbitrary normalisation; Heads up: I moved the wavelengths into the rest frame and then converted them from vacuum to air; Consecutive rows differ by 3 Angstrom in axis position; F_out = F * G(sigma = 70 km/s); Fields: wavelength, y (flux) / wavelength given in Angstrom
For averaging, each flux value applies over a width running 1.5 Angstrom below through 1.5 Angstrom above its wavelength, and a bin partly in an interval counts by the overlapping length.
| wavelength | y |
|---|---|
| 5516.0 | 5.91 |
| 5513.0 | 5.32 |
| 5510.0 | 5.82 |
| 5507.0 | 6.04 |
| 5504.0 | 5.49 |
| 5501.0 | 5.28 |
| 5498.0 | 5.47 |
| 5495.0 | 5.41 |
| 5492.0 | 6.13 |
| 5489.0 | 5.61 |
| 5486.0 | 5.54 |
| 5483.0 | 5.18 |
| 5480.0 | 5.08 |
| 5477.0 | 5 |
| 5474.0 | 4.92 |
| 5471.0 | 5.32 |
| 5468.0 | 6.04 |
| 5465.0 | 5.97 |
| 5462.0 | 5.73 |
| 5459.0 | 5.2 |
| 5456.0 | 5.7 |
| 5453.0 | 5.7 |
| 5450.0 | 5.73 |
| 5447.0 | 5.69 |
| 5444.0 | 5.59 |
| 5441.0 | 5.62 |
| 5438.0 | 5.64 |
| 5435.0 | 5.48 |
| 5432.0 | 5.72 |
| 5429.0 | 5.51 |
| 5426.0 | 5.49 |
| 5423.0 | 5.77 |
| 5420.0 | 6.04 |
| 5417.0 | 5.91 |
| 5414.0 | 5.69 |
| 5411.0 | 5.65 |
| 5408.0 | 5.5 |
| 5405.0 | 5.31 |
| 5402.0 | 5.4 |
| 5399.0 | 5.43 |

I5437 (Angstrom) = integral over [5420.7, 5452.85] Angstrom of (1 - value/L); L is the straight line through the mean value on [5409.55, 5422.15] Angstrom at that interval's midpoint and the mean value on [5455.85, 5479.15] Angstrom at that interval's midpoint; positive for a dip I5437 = 0.2 Angstrom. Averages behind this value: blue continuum 5.82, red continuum 5.46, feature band 5.64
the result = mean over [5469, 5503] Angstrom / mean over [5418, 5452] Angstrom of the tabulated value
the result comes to 0.9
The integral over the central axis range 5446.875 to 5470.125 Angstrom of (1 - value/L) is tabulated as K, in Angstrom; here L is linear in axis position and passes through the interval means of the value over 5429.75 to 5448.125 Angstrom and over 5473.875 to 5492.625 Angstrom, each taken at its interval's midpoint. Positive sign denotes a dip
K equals -0.9 Angstrom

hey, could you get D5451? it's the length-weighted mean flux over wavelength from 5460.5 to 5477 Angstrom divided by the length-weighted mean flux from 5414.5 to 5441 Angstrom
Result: 0.97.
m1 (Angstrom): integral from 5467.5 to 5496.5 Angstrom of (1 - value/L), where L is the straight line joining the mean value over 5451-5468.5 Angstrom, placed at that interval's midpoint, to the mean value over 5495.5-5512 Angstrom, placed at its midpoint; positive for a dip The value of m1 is 1.3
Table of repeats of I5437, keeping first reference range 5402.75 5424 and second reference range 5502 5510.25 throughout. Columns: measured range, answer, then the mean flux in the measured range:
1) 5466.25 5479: 0.89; 5.32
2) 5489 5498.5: 0.09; 5.68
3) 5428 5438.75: 0.21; 5.59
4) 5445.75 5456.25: 0.01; 5.71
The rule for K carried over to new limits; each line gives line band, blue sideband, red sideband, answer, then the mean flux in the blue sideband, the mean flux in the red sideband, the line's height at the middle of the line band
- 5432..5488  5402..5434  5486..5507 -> 1.0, 5.64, 5.6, 5.62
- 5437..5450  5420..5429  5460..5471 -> 0.2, 5.68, 5.8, 5.73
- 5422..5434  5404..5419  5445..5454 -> 0.1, 5.64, 5.7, 5.66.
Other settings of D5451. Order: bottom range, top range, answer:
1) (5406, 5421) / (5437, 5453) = 0.99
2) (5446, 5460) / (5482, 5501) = 0.99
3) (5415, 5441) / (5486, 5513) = 0.99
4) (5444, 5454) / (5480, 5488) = 0.94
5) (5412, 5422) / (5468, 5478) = 0.89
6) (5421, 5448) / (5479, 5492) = 0.97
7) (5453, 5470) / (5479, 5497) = 0.96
